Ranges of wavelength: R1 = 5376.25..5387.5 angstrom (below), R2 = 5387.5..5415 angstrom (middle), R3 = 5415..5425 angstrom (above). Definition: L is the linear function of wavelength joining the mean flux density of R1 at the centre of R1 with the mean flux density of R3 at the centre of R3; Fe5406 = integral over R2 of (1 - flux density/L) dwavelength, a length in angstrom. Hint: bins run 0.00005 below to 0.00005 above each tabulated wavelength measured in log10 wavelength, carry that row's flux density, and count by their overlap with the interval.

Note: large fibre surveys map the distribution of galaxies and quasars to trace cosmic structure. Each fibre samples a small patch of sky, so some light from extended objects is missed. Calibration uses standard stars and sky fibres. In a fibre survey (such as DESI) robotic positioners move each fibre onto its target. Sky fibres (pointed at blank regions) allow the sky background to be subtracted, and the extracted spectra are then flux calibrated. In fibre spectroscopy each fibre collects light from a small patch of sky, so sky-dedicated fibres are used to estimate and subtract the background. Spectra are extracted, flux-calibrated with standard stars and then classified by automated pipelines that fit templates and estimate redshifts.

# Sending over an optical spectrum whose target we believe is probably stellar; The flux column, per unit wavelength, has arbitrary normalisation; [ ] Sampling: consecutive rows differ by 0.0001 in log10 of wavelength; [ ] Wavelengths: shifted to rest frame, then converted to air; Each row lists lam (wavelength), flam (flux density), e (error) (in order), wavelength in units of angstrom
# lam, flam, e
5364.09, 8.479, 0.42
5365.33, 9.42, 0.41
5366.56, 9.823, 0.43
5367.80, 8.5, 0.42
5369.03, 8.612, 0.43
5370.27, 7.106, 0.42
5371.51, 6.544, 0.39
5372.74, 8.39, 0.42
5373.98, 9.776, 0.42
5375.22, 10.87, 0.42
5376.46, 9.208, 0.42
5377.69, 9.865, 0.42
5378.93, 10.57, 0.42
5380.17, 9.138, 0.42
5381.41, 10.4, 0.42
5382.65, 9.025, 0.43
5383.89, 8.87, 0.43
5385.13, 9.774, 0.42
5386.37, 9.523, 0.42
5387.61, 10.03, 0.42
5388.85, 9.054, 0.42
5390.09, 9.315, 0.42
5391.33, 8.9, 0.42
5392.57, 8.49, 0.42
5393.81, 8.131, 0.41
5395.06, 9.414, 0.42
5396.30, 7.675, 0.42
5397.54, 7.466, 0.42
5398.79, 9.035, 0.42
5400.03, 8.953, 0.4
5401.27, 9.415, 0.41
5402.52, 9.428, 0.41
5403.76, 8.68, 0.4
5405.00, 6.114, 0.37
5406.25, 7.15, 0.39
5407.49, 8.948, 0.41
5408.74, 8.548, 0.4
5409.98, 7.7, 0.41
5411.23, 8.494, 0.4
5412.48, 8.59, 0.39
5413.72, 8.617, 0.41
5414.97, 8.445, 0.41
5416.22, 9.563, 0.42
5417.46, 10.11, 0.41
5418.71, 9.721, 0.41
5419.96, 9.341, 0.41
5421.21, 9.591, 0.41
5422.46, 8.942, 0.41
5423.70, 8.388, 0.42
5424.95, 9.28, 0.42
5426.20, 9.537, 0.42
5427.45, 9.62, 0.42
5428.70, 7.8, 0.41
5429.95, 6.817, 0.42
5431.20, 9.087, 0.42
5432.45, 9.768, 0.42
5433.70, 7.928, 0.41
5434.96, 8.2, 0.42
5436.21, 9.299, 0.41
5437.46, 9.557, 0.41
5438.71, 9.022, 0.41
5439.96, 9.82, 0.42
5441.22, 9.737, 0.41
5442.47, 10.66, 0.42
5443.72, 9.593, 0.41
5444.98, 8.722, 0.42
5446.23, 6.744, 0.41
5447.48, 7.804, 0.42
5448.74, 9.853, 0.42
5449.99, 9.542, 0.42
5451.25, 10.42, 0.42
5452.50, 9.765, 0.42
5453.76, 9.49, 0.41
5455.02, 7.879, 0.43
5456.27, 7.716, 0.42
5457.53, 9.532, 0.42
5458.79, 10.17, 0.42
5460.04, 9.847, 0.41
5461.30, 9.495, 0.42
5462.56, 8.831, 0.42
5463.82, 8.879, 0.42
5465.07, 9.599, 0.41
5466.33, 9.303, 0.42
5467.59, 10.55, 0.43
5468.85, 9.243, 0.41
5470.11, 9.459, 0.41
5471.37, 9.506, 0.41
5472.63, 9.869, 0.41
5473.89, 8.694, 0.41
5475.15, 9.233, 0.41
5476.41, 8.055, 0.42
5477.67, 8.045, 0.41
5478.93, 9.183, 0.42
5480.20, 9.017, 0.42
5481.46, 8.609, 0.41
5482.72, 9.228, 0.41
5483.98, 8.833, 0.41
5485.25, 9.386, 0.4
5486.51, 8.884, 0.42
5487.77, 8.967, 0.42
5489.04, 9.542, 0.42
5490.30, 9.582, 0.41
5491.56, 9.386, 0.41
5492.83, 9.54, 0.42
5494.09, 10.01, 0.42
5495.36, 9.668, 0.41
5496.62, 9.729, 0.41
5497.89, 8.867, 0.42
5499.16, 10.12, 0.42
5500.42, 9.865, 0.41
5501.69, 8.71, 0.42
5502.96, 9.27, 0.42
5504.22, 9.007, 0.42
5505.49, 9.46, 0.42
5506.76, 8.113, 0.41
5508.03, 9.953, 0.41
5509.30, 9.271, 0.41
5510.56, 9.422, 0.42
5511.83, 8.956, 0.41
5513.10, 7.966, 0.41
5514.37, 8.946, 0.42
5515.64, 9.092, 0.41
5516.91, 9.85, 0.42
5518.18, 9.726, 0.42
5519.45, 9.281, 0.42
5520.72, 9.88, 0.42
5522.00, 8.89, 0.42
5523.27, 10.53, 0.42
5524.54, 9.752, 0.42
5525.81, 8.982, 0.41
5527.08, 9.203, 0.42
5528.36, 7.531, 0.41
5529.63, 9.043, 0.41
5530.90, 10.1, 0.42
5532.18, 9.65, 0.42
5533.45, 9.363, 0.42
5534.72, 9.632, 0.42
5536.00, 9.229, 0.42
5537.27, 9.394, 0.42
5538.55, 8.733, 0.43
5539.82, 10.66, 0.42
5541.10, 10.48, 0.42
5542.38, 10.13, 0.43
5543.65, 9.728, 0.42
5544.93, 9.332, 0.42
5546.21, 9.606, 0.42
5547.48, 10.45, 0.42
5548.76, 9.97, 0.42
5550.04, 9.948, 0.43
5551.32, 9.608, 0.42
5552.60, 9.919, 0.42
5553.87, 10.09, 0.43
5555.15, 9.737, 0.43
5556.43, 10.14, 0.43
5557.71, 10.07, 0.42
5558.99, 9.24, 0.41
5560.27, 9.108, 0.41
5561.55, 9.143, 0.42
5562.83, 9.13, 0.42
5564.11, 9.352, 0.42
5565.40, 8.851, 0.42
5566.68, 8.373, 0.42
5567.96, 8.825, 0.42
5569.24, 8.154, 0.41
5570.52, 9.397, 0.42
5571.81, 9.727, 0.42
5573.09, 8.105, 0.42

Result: 2.77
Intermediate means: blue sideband 9.63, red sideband 9.32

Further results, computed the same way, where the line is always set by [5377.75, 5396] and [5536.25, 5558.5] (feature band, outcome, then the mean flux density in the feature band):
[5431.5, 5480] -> 1.9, 9.18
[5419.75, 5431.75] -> 0.8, 8.82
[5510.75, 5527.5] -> 0.8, 9.32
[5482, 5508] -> 1.0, 9.32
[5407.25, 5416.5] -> 0.8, 8.56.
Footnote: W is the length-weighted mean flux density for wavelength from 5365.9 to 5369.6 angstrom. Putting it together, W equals 9.01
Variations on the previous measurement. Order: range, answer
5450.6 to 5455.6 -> 9.39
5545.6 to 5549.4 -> 10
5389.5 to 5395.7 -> 8.84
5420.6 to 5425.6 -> 9.06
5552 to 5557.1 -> 9.99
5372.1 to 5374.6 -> 9.06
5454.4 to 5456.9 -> 7.81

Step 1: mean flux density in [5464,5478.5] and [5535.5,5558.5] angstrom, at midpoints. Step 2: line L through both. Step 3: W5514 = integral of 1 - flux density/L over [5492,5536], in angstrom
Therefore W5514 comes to 1.1 angstrom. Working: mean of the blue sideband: 9.23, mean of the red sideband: 9.85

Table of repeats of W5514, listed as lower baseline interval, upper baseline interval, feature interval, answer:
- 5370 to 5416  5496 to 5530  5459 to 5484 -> -0.3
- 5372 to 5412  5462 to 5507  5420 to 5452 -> 0.2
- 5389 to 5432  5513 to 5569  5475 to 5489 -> 0.4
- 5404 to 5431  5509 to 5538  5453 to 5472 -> -0.8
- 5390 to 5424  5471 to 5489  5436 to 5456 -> -0.9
